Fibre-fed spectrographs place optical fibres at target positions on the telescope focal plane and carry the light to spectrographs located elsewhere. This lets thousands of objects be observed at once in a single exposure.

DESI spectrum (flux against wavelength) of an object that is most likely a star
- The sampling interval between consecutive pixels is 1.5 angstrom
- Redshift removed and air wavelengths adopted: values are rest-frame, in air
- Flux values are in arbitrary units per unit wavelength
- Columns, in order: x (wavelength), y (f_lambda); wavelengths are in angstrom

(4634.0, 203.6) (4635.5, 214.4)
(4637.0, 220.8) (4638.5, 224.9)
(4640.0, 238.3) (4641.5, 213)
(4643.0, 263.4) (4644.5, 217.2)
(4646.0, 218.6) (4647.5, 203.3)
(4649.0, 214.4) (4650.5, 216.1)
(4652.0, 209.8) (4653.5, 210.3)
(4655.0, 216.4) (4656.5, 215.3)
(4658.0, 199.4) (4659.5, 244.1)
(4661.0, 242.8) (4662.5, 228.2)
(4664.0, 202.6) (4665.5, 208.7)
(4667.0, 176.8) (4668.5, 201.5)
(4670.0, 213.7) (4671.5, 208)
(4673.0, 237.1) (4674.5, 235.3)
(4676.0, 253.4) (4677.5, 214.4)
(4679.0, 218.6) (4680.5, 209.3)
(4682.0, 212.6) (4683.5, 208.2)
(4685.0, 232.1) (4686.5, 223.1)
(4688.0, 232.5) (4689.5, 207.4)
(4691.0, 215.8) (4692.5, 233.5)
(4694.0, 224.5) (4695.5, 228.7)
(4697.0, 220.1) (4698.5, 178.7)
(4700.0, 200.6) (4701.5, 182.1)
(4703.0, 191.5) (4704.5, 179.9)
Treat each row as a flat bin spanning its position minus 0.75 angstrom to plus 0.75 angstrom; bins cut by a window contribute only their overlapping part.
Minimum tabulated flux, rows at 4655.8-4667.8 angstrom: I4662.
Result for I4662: 176.8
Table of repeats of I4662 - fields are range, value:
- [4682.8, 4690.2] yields 207.4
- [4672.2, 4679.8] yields 214.4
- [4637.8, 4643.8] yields 213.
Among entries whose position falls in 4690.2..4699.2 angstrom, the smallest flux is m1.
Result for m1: 178.7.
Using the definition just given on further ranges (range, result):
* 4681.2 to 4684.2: 208.2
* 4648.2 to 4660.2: 199.4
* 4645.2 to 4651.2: 203.3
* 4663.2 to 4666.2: 202.6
